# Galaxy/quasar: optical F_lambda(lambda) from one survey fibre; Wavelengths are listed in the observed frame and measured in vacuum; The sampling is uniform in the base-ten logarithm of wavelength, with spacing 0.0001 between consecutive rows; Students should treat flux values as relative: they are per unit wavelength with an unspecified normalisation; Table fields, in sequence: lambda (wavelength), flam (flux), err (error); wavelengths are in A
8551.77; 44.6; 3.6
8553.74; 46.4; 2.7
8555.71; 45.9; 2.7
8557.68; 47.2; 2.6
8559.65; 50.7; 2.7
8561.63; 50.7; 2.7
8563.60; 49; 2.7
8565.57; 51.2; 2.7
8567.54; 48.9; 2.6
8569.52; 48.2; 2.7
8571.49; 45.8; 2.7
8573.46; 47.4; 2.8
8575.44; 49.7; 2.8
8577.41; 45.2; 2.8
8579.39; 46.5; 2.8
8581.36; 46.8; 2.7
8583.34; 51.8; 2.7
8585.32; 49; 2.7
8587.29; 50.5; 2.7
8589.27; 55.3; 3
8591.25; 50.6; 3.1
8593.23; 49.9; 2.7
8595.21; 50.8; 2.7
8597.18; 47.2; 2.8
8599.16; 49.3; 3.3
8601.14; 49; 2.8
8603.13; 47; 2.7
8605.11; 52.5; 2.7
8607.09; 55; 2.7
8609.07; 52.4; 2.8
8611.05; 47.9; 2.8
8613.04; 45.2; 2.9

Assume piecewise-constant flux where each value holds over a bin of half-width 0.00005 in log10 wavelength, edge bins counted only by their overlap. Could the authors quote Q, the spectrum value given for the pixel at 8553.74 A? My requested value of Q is 46.4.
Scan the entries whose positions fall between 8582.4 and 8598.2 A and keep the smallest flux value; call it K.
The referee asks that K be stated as 47.2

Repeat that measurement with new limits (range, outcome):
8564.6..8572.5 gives 45.8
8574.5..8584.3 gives 45.2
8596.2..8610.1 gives 47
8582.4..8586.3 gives 49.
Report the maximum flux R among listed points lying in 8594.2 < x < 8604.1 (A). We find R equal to 50.8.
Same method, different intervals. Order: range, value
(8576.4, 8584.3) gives 51.8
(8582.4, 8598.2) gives 55.3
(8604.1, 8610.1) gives 55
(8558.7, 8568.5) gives 51.2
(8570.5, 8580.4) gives 49.7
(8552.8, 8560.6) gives 50.7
